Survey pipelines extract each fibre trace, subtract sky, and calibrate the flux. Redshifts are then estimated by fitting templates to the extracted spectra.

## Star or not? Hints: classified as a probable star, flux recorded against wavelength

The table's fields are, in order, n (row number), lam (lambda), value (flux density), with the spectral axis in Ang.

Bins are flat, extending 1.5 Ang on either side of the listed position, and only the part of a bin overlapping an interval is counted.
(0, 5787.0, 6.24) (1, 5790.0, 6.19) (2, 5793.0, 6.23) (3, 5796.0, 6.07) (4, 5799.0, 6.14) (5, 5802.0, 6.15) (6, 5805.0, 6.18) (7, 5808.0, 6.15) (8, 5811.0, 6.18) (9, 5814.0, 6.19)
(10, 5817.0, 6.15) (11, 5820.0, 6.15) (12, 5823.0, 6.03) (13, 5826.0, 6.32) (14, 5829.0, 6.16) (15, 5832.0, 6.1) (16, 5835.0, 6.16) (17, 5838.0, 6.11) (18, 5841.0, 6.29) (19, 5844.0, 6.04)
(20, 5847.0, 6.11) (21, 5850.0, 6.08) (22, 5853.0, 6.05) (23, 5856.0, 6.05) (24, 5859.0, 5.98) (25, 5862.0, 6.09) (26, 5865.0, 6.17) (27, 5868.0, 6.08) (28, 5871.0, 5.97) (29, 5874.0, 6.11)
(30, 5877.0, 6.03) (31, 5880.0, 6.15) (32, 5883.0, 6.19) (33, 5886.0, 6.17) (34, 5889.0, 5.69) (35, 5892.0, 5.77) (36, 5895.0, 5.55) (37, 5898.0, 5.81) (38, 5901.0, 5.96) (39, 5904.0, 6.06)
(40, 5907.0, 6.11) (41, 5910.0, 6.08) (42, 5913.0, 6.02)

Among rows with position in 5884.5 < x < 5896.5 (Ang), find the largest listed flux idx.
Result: 6.17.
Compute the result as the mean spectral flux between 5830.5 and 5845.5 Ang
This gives 6.14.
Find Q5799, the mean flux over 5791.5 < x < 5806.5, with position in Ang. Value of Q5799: 6.15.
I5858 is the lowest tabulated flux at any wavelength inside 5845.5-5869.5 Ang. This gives 5.98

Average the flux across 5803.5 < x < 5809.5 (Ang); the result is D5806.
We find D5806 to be 6.17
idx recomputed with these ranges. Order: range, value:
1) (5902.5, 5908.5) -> 6.11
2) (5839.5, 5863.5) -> 6.29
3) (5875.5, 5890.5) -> 6.19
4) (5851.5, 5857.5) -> 6.05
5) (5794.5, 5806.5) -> 6.18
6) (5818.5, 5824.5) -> 6.15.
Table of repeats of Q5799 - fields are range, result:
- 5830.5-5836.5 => 6.13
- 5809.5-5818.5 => 6.17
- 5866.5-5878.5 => 6.05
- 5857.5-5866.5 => 6.08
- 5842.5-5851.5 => 6.08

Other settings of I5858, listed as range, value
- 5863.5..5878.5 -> 5.97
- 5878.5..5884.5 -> 6.15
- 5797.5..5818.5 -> 6.14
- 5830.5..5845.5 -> 6.04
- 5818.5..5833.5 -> 6.03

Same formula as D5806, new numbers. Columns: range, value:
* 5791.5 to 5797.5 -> 6.15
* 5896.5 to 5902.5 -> 5.89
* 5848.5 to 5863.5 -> 6.05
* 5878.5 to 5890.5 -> 6.05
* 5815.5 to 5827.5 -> 6.16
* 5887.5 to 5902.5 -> 5.76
